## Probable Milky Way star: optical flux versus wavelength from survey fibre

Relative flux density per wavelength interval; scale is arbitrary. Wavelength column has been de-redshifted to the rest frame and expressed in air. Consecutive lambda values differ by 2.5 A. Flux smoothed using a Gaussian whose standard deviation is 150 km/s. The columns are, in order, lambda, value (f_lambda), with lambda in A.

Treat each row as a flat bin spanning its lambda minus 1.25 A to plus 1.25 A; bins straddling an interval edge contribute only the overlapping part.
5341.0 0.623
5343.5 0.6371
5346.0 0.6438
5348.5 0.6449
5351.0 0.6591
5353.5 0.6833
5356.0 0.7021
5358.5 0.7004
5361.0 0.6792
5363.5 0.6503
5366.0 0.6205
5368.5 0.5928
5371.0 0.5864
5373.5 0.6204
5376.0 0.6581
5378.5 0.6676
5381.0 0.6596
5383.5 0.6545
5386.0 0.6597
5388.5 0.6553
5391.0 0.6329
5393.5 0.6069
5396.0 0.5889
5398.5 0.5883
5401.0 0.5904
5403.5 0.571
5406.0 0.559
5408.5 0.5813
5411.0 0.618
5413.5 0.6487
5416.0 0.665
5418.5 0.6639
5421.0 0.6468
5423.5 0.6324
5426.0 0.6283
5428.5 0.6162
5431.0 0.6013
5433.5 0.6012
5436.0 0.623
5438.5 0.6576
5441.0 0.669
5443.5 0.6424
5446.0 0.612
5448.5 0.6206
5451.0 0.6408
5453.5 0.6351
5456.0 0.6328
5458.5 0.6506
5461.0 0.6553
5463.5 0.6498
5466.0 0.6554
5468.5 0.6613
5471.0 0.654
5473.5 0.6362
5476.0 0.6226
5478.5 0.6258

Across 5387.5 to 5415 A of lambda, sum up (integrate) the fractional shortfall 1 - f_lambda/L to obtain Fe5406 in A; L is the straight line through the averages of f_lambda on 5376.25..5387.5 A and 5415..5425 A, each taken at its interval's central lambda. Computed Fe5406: 2.17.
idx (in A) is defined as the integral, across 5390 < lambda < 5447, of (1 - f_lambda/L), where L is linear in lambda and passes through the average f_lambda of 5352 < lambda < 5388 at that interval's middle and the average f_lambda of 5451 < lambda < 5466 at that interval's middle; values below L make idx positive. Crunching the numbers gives 2.6 A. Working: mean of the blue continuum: 0.653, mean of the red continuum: 0.645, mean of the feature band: 0.619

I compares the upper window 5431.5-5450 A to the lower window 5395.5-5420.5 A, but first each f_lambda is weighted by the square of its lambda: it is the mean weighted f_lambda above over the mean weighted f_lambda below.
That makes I 1.05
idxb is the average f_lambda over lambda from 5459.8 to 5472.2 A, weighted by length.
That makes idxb 0.655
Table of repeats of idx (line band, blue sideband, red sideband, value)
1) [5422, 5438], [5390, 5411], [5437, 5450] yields 0.1 A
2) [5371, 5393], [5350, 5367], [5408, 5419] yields 0.4 A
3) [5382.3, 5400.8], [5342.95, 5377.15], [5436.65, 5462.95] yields 0.6 A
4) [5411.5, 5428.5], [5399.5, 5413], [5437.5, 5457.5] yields -1.1 A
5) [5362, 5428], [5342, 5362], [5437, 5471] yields 3.3 A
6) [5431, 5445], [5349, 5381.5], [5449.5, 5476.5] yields 0.3 A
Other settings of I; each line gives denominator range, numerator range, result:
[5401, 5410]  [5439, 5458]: 1.13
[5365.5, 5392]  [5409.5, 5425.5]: 1.02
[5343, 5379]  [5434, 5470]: 1.02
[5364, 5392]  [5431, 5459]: 1.02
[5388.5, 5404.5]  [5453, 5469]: 1.10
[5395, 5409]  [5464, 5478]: 1.14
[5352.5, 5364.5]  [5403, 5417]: 0.91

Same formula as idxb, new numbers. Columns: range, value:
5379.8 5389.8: 0.657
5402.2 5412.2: 0.582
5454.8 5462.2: 0.646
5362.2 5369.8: 0.621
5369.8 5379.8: 0.633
